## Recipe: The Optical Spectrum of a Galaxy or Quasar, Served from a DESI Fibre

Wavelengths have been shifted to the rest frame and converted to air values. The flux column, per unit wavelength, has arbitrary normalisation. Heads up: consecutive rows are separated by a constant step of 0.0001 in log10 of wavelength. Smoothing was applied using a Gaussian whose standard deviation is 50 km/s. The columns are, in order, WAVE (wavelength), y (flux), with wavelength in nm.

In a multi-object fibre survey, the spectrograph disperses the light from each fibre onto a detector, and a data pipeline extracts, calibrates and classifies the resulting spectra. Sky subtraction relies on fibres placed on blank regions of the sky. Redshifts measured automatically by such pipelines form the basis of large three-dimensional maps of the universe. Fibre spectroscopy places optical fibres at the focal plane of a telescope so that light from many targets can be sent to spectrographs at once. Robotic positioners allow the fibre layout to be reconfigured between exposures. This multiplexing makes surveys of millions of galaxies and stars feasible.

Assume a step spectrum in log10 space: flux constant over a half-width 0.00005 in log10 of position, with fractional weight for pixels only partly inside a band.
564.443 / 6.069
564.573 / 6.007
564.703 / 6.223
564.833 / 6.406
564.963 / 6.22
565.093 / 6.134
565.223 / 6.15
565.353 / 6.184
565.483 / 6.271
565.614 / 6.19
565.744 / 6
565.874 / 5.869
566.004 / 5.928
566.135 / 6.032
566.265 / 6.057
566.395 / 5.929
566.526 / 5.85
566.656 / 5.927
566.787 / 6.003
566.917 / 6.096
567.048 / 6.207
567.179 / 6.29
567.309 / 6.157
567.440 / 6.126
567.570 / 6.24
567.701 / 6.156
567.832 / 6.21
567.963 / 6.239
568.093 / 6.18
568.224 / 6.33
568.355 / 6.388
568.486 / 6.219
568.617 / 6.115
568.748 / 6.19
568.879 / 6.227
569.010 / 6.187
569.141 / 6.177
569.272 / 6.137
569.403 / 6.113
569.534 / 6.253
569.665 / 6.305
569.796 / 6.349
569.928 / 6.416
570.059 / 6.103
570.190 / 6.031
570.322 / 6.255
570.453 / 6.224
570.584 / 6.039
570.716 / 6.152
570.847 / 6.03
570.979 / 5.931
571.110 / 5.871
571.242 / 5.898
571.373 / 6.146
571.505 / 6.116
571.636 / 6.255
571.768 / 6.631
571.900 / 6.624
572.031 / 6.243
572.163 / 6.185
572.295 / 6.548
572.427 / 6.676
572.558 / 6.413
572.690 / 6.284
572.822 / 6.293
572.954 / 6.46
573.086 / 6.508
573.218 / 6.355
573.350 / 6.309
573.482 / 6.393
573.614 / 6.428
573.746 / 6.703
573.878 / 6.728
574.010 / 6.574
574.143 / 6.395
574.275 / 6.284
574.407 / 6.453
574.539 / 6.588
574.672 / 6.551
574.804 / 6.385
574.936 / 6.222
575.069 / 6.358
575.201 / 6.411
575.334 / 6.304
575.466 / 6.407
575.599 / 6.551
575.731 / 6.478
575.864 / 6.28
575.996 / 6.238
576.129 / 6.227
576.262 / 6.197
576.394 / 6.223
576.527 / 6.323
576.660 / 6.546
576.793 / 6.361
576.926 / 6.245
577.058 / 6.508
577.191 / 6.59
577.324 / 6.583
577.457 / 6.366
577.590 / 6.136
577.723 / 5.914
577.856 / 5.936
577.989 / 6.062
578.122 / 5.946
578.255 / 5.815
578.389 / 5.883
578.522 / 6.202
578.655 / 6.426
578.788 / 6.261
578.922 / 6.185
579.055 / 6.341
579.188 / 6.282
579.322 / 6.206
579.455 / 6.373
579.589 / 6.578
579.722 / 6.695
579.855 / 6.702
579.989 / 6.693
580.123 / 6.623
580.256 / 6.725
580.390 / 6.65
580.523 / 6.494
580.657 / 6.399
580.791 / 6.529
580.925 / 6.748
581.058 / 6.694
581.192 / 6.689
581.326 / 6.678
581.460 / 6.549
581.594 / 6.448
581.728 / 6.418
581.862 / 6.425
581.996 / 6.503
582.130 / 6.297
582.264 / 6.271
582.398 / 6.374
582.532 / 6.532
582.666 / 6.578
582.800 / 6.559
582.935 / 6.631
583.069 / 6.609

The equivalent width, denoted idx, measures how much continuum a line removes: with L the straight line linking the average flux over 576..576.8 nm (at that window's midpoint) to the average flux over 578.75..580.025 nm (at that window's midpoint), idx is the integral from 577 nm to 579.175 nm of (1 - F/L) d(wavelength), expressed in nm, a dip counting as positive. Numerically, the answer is 0.06 nm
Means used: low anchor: 6.3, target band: 6.2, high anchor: 6.43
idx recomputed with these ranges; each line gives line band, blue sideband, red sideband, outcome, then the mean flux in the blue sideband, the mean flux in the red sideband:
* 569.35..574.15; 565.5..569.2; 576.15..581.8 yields -0.06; 6.13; 6.38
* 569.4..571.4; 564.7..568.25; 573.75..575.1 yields 0.05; 6.13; 6.47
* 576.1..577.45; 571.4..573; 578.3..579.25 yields -0.03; 6.39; 6.21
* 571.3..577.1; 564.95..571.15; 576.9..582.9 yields -0.11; 6.14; 6.41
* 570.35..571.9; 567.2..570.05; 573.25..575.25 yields 0.04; 6.22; 6.45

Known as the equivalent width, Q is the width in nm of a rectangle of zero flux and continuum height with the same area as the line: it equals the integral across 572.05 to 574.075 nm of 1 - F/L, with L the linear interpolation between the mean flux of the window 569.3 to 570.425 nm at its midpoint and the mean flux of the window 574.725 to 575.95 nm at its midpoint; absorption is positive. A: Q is -0.04 nm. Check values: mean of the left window 6.22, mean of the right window 6.38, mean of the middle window 6.45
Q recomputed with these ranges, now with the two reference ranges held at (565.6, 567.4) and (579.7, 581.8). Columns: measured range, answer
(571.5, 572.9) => -0.03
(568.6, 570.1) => -0.02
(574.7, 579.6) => 0.14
